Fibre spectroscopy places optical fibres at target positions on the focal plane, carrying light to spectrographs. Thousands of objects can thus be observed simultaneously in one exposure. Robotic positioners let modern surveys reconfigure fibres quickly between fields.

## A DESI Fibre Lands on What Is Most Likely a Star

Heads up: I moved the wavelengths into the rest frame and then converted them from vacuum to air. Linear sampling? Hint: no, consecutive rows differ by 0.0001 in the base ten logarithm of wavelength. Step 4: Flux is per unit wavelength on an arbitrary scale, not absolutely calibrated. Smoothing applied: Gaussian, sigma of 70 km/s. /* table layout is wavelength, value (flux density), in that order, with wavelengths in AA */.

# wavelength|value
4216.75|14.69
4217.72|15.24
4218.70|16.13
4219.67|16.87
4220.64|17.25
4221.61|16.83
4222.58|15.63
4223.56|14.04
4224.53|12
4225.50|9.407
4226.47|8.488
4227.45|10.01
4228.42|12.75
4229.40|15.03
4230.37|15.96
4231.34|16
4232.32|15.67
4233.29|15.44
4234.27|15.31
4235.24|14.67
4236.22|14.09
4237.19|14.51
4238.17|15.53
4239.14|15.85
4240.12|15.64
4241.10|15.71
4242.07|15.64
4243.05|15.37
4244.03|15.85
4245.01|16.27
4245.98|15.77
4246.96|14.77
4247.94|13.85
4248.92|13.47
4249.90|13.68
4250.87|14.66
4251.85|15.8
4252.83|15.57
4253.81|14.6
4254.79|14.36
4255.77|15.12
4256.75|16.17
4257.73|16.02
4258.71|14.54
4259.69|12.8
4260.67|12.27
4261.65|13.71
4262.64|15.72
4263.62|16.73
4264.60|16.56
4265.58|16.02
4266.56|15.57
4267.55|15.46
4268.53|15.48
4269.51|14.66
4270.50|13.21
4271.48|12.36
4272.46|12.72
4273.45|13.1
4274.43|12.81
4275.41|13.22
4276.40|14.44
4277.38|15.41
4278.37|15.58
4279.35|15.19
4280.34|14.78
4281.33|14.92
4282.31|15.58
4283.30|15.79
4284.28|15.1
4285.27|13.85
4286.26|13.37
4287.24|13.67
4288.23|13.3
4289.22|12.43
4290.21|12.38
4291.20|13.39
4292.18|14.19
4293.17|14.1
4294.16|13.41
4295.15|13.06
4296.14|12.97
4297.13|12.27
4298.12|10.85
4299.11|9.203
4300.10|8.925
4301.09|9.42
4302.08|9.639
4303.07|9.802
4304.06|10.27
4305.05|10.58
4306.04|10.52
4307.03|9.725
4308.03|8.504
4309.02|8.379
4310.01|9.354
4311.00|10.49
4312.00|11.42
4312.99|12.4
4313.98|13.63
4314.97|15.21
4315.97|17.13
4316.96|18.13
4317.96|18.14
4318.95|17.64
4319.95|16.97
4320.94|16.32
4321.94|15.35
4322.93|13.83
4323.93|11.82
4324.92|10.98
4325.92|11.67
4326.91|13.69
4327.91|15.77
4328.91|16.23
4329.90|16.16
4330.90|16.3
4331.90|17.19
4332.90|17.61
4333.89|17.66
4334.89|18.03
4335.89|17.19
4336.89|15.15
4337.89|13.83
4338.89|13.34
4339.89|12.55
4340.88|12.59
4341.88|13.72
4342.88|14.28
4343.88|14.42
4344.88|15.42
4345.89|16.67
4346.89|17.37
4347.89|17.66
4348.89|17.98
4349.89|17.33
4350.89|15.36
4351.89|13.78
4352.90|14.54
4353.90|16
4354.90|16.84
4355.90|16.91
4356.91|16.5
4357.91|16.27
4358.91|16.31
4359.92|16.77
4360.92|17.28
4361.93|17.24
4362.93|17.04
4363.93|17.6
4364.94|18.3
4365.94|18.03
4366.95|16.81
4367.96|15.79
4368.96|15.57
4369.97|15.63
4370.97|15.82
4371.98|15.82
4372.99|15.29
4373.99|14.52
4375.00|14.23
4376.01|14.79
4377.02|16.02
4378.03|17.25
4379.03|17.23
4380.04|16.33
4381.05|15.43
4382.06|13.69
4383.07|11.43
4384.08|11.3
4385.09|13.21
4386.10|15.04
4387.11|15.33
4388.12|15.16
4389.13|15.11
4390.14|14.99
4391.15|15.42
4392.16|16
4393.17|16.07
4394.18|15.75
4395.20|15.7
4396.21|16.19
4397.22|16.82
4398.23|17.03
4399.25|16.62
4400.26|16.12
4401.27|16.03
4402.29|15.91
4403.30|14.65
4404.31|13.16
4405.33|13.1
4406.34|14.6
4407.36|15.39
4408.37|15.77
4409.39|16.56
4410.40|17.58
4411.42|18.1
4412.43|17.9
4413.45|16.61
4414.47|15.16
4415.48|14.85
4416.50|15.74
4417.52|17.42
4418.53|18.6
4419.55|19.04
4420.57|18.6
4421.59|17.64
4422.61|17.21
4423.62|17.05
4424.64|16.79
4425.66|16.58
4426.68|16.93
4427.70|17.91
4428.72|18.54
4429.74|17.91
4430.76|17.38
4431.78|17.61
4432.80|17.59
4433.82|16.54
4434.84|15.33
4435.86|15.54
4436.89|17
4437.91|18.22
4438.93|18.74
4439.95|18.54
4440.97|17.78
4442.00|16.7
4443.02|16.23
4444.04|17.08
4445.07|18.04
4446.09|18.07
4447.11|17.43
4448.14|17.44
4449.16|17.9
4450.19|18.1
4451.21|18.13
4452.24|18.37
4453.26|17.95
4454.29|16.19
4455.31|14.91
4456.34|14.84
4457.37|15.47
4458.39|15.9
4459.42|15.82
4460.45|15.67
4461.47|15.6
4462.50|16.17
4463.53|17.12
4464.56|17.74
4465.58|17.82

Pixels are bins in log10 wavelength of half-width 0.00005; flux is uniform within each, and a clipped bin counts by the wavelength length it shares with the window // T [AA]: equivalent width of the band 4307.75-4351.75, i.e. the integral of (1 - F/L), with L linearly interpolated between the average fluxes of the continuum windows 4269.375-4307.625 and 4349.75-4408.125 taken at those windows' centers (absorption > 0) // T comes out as -2.2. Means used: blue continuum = 12.8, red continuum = 15.7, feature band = 14.8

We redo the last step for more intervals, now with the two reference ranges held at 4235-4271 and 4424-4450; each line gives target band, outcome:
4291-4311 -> 6.07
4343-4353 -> 0.11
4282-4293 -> 1.11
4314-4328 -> 0.67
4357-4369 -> -0.39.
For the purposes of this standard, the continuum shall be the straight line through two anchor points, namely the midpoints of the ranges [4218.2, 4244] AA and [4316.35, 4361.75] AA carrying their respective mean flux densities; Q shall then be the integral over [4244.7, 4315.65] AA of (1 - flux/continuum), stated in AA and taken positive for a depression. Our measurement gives 8.0 AA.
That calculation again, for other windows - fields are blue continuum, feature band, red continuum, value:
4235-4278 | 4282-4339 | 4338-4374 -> 7.05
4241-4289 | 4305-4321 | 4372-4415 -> 1.90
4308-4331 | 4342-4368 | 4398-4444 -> -2.50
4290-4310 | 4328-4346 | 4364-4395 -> -3.32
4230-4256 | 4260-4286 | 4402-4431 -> 1.36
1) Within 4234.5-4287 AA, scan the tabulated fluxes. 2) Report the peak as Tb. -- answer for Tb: 16.73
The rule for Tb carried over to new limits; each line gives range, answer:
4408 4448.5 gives 19.04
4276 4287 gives 15.79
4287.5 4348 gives 18.14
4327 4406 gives 18.3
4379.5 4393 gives 16.33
